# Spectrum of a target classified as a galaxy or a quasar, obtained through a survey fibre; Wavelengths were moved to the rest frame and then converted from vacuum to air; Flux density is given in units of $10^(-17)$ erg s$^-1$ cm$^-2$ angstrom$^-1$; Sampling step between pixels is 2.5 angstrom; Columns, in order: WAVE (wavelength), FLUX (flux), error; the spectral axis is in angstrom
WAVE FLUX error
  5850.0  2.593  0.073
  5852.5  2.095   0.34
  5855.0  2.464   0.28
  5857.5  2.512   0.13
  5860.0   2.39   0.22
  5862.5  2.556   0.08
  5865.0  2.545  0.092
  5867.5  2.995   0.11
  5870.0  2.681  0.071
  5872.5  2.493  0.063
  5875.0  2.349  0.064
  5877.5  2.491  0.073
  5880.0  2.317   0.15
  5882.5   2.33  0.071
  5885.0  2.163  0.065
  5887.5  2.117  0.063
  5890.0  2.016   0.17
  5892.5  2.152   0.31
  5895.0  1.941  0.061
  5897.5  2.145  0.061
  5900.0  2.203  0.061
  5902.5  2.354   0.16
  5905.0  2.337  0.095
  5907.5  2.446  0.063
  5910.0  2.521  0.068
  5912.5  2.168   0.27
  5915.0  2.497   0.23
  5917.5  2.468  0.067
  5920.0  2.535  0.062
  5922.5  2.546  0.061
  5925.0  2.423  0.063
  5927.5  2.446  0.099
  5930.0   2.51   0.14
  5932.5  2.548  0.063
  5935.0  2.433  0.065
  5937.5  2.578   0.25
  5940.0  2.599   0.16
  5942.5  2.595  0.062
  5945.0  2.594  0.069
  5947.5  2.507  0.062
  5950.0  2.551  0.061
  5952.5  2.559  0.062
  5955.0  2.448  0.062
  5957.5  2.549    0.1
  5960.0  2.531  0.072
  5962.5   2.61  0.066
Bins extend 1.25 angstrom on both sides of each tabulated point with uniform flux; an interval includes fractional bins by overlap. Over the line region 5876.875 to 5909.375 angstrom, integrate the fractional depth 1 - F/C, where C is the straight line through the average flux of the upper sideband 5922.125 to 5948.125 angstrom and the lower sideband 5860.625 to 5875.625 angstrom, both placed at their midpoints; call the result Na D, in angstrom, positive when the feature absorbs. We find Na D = 4.3 angstrom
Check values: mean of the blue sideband 2.6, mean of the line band 2.23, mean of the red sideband 2.53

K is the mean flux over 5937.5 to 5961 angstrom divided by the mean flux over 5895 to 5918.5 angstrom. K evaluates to 1.10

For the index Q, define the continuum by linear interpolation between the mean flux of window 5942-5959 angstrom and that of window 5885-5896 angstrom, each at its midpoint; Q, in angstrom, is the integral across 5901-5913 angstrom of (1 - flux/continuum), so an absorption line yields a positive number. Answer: -0.9 angstrom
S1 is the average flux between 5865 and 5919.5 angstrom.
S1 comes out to 2.35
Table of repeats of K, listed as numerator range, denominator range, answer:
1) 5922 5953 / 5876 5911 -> 1.12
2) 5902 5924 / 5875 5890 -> 1.07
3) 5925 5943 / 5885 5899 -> 1.21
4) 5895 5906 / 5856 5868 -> 0.86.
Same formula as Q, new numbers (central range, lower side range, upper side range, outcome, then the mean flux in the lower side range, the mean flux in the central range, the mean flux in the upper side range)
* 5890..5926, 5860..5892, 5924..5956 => 2.1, 2.41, 2.33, 2.52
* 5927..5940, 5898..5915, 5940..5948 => 0.0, 2.34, 2.52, 2.58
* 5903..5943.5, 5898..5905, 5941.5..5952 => -1.1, 2.27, 2.48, 2.56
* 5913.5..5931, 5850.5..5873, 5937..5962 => 0.4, 2.53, 2.48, 2.55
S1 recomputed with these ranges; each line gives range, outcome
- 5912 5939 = 2.48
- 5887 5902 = 2.11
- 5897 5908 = 2.3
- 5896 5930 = 2.39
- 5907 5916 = 2.4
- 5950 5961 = 2.52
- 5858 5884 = 2.51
